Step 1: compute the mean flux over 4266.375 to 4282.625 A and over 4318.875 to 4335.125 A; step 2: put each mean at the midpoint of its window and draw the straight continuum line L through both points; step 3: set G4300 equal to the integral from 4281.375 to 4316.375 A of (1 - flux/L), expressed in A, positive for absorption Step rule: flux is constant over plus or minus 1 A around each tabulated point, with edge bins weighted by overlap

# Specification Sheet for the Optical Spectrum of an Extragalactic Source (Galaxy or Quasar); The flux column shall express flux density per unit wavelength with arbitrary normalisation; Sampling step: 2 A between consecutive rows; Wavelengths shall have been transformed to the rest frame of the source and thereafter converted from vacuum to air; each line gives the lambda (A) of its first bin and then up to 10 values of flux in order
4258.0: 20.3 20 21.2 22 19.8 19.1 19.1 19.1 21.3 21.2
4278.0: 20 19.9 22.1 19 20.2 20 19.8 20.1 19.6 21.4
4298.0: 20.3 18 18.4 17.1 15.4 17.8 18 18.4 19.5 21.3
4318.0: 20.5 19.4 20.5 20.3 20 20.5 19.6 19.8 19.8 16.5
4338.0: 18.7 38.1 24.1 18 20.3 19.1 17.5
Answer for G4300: 1.6 A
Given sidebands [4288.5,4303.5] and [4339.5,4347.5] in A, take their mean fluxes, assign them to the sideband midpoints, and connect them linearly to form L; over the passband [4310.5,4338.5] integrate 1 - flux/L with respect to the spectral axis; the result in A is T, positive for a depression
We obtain 3.2 A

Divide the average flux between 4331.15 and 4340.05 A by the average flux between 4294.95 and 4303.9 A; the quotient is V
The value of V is 1.09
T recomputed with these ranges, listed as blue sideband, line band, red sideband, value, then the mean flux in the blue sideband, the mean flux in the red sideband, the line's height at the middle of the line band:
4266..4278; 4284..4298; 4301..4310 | -1.29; 19.9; 17.3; 18.4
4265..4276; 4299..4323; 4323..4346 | 2.43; 19.8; 21.4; 20.8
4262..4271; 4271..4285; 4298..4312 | -0.69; 20.1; 17.7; 19.4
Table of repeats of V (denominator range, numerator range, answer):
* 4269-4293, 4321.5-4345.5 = 1.06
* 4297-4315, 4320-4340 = 1.13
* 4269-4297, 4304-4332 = 0.95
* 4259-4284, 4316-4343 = 1.05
